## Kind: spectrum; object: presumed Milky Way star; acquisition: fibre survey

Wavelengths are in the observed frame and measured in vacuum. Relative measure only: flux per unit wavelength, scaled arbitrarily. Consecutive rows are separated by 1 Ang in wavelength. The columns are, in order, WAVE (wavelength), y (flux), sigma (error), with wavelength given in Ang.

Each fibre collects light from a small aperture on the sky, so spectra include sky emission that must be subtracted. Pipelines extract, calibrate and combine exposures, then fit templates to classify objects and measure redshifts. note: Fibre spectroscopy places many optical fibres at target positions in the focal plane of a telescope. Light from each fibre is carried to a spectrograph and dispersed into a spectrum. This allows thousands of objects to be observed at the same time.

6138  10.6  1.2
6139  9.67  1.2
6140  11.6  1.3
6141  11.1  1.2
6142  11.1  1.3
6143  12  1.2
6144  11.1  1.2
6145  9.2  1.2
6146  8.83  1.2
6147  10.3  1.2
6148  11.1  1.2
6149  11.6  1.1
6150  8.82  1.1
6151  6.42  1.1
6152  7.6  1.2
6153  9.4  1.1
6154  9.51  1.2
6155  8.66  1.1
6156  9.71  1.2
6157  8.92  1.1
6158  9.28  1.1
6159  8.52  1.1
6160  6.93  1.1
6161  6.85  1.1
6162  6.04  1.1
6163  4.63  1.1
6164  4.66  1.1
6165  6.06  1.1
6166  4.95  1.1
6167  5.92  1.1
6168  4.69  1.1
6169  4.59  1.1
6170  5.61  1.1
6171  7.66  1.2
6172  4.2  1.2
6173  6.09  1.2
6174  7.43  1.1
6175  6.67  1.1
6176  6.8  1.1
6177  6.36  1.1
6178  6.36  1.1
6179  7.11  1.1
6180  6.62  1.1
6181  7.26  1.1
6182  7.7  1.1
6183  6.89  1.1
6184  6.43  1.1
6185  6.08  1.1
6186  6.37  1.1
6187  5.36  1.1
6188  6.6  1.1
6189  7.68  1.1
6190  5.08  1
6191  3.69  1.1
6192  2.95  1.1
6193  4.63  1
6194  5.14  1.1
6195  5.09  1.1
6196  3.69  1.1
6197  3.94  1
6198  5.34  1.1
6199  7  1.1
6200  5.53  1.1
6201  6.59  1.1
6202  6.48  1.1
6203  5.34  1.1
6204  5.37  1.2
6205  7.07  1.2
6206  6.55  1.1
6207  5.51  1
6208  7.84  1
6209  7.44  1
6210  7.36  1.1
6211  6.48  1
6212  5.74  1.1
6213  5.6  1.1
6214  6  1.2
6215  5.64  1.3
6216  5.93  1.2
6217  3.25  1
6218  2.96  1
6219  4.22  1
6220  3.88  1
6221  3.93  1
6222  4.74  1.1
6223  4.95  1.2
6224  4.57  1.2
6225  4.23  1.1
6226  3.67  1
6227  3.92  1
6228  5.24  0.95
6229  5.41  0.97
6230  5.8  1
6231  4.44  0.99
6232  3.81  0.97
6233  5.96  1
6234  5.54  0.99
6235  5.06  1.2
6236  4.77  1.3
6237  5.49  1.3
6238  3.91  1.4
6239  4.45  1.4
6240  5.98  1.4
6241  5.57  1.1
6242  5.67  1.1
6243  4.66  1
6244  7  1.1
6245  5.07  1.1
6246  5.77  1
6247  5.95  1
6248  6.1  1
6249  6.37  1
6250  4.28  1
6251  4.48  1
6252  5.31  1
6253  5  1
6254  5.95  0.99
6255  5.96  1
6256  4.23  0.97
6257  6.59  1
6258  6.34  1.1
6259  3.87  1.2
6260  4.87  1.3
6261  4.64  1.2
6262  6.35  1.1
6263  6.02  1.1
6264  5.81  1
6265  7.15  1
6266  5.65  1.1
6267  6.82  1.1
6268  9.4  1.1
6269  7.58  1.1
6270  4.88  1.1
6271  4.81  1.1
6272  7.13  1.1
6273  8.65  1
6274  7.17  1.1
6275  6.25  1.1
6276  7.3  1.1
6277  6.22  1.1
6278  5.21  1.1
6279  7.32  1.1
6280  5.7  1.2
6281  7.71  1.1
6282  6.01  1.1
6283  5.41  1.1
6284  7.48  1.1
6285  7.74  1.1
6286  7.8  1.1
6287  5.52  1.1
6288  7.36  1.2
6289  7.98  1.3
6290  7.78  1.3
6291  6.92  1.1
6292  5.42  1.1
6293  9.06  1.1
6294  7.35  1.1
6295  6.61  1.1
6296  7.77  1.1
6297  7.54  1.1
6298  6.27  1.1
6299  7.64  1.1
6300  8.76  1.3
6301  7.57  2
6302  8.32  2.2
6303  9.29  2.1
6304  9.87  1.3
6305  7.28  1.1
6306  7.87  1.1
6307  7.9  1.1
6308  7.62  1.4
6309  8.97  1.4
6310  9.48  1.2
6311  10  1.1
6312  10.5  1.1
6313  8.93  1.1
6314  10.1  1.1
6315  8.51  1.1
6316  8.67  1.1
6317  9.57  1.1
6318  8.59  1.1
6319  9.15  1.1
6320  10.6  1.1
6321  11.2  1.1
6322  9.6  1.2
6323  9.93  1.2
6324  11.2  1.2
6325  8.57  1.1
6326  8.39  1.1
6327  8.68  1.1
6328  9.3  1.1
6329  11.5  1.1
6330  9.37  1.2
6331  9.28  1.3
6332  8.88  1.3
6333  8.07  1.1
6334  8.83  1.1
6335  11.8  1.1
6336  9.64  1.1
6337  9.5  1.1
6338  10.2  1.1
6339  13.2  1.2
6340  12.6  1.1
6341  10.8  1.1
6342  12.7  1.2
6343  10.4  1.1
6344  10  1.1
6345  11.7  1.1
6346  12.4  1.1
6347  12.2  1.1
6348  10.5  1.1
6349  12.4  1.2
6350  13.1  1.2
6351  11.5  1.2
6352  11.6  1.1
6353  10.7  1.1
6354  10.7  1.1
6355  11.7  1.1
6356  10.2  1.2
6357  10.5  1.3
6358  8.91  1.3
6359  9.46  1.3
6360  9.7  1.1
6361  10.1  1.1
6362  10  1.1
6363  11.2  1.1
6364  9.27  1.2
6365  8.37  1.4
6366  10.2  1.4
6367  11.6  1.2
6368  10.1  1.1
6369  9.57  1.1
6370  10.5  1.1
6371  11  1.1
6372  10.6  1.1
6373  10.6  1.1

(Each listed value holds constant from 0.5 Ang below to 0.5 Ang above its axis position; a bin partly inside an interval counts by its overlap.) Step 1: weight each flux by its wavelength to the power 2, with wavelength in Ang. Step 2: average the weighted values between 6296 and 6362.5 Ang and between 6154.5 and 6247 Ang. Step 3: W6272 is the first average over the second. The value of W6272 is 1.79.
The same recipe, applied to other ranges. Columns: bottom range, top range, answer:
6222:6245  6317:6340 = 2.03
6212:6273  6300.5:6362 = 1.92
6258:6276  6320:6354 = 1.71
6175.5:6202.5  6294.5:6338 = 1.60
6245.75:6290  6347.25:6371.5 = 1.74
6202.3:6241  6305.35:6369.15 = 2.01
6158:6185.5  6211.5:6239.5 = 0.77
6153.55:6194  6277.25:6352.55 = 1.48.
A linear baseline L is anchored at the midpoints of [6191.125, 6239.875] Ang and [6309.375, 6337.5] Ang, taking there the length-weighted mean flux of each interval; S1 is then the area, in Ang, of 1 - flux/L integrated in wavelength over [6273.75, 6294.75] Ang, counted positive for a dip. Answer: 2.9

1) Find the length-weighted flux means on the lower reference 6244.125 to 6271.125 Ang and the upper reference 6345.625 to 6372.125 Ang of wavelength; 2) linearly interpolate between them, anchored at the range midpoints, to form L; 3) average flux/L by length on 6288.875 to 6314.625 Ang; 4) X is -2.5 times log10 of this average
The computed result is -0.04 mag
